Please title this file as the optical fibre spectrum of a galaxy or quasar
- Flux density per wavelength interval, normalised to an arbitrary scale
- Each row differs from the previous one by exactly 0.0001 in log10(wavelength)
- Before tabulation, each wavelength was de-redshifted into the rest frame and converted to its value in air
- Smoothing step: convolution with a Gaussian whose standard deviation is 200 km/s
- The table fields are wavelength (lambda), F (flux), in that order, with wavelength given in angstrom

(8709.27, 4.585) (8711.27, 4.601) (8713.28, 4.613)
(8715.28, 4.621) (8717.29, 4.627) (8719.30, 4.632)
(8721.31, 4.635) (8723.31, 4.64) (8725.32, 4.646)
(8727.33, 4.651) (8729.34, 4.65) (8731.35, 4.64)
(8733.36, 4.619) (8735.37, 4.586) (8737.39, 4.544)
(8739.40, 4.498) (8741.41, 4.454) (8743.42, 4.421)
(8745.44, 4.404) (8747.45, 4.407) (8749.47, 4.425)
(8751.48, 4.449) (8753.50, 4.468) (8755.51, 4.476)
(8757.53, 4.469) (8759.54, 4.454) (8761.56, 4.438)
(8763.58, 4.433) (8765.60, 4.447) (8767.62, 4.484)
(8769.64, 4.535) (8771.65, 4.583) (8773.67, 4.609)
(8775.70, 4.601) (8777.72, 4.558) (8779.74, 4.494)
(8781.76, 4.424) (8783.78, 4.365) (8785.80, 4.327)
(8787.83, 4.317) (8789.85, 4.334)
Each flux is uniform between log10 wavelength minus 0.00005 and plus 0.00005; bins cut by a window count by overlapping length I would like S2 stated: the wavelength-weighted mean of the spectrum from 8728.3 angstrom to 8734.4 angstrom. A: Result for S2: 4.64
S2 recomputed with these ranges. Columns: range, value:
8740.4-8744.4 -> 4.44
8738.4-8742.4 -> 4.48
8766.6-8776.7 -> 4.56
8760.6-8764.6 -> 4.43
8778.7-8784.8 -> 4.43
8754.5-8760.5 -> 4.47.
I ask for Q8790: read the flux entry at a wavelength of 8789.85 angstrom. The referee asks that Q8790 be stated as 4.334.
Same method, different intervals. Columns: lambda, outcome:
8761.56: 4.438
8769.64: 4.535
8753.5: 4.468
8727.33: 4.651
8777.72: 4.558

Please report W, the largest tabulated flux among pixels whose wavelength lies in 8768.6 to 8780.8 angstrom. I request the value 4.609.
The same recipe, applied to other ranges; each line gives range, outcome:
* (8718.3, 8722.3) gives 4.635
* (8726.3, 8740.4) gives 4.651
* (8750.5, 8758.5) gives 4.476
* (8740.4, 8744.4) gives 4.454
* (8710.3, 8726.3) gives 4.646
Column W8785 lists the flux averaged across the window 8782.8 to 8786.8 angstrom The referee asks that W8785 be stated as 4.35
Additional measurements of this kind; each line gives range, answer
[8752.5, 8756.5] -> 4.48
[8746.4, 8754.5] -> 4.44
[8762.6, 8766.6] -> 4.44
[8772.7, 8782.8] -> 4.53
